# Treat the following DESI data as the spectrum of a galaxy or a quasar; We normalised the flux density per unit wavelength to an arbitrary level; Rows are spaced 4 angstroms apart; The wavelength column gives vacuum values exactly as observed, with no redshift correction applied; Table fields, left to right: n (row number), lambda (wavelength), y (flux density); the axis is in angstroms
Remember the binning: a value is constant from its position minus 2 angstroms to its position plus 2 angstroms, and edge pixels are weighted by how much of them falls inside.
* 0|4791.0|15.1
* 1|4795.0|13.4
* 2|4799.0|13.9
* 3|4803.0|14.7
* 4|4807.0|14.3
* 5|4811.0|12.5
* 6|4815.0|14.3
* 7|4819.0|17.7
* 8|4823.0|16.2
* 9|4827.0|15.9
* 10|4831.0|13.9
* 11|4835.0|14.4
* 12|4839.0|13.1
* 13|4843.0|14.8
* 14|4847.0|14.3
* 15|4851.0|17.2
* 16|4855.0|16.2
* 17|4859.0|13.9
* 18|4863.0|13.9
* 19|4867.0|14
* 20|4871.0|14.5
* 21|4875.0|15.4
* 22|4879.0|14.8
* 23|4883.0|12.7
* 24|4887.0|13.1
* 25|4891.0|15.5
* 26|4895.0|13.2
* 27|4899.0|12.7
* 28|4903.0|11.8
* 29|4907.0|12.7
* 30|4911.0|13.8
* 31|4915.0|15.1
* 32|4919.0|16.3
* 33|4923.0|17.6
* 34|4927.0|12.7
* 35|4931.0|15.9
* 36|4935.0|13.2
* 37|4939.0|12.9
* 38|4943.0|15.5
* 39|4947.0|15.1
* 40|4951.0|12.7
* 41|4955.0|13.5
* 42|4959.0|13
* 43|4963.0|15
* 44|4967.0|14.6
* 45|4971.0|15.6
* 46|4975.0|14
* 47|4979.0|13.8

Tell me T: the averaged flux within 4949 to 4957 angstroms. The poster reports 13.1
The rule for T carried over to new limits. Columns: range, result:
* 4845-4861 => 15.4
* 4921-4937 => 14.9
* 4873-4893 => 14.3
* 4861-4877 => 14.4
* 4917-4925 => 17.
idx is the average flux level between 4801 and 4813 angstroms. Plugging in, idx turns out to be 13.8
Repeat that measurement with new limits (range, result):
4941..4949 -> 15.3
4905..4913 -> 13.2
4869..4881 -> 14.9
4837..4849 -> 14.1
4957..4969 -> 14.2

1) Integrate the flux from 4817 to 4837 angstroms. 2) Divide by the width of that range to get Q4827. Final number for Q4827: 15.6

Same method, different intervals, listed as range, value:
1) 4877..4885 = 13.8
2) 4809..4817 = 13.4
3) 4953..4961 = 13.2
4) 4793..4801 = 13.7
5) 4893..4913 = 12.8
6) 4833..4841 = 13.8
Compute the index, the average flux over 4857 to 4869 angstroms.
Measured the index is 13.9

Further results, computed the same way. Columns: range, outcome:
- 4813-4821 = 16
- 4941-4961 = 14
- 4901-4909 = 12.2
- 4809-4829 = 15.3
